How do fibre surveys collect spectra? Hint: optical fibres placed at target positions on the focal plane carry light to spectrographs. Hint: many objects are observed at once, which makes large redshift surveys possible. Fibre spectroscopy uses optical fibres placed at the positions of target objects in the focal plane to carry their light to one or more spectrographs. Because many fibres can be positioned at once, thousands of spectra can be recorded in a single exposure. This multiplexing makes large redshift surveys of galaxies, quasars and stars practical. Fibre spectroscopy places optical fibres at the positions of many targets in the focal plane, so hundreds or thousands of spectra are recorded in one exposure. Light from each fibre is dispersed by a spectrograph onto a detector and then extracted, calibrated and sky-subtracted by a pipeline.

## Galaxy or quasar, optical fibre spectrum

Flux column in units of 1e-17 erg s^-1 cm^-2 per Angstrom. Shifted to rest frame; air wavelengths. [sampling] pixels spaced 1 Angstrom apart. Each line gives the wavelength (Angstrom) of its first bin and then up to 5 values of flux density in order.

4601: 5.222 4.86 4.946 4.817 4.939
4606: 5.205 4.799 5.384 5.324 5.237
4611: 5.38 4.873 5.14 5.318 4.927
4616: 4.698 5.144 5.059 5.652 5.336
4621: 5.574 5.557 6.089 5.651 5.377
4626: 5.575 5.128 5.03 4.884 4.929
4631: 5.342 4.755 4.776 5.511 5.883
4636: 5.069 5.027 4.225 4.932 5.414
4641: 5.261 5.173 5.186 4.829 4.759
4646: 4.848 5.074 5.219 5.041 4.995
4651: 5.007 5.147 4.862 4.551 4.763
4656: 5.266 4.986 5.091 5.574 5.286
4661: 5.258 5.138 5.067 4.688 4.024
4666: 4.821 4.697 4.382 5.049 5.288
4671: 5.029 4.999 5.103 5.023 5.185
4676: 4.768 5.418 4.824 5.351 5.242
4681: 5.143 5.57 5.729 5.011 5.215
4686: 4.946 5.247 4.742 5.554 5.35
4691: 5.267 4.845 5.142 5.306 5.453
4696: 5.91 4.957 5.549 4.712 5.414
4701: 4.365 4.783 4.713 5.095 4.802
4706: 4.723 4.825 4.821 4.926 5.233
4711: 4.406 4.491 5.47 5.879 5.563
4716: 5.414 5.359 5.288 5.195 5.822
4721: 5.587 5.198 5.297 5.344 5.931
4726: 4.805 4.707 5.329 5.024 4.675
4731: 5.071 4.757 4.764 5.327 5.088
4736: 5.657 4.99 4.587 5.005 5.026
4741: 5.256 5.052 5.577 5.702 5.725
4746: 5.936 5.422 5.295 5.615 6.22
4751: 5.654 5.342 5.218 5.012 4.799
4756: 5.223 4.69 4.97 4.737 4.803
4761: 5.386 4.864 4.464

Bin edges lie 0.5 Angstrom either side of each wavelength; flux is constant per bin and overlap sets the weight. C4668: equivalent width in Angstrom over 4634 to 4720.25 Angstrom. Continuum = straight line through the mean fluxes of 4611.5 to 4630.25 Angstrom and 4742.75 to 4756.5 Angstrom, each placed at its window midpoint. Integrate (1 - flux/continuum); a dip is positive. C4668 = 4.4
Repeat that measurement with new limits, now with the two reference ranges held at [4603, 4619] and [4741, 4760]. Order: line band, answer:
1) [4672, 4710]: 0.9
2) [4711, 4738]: 0.4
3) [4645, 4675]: 1.2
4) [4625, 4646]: 0.2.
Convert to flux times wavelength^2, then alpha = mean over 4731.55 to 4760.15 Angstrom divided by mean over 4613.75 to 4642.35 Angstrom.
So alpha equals 1.1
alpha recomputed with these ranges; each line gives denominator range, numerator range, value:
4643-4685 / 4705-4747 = 1.06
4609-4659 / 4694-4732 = 1.03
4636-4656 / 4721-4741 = 1.06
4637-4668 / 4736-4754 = 1.13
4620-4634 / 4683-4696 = 1.01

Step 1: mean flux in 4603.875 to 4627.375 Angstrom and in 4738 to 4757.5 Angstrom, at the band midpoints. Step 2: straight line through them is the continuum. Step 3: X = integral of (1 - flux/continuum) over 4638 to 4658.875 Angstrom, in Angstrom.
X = 1.07 Angstrom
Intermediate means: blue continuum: 5.27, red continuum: 5.34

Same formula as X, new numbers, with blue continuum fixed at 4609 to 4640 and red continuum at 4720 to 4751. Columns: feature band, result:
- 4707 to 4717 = 0.3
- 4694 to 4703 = 0.2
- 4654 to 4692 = 1.2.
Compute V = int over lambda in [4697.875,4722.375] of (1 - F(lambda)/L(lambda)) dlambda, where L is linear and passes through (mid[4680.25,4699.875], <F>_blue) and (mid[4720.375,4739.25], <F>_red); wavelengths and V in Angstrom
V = 0.40 Angstrom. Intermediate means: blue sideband 5.25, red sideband 5.12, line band 5.1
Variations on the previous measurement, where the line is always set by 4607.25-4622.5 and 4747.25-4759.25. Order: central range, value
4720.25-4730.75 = 0.08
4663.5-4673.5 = 0.82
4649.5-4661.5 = 0.39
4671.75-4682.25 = 0.20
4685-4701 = 0.13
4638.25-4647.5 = 0.36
